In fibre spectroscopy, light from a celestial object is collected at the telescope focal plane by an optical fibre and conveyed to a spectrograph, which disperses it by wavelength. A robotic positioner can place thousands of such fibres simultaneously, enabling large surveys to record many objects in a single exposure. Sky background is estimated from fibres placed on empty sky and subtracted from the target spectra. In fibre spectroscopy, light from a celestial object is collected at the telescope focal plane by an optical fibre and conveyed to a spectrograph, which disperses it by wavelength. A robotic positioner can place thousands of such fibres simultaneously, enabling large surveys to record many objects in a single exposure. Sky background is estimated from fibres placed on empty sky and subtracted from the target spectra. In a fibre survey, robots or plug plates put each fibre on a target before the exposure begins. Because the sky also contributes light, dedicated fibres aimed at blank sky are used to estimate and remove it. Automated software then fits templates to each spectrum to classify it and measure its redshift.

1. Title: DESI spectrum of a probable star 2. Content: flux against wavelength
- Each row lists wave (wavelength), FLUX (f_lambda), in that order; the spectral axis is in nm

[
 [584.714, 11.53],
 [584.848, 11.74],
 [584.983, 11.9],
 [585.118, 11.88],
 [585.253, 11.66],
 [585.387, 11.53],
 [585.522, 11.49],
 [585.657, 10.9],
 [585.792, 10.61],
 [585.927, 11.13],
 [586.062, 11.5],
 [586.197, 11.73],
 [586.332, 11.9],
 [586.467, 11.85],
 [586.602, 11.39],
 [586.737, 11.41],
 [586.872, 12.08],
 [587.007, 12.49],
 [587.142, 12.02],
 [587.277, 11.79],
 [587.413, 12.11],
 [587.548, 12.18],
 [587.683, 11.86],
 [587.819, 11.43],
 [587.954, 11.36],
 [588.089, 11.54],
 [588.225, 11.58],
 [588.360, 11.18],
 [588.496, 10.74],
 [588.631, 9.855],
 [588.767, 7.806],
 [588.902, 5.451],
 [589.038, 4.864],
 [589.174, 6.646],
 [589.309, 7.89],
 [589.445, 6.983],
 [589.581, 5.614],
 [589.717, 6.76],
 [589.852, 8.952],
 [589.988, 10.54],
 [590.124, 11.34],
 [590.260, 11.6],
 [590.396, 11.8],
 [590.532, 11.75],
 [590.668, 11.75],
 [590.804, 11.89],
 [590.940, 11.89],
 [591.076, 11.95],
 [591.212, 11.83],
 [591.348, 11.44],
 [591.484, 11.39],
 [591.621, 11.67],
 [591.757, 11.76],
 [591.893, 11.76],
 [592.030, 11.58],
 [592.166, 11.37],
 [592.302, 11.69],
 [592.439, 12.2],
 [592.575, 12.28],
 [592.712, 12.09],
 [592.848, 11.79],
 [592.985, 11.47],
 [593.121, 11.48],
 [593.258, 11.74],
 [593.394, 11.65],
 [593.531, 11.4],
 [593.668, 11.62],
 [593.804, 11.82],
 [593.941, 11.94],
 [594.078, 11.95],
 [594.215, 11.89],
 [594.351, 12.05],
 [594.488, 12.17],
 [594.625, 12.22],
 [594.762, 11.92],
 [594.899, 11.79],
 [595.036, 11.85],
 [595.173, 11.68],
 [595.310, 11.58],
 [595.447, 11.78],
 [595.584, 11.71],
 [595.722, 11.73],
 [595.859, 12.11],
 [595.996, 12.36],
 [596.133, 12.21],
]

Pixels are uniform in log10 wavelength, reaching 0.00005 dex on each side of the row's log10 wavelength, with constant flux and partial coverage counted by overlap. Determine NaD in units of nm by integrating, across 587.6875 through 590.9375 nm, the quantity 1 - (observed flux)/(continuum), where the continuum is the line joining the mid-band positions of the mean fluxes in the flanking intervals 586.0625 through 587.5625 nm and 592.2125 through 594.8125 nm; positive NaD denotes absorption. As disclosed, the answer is 0.61 nm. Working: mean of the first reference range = 11.9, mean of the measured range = 9.63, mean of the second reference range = 11.9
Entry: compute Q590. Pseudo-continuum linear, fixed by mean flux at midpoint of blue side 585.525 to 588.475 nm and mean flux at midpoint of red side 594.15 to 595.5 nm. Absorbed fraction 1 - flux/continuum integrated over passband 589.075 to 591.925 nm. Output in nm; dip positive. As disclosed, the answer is 0.36 nm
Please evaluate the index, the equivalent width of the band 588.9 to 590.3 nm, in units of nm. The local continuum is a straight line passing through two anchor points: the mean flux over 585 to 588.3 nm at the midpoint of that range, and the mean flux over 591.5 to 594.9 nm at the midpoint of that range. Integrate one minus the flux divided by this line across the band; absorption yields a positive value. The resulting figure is 0.454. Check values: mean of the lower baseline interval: 11.6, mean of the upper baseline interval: 11.8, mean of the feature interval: 7.92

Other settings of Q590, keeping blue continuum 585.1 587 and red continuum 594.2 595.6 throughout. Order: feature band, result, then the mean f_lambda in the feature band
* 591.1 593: 0.00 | 11.7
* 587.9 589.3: 0.31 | 9.03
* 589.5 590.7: 0.18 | 9.93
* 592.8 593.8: 0.02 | 11.6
